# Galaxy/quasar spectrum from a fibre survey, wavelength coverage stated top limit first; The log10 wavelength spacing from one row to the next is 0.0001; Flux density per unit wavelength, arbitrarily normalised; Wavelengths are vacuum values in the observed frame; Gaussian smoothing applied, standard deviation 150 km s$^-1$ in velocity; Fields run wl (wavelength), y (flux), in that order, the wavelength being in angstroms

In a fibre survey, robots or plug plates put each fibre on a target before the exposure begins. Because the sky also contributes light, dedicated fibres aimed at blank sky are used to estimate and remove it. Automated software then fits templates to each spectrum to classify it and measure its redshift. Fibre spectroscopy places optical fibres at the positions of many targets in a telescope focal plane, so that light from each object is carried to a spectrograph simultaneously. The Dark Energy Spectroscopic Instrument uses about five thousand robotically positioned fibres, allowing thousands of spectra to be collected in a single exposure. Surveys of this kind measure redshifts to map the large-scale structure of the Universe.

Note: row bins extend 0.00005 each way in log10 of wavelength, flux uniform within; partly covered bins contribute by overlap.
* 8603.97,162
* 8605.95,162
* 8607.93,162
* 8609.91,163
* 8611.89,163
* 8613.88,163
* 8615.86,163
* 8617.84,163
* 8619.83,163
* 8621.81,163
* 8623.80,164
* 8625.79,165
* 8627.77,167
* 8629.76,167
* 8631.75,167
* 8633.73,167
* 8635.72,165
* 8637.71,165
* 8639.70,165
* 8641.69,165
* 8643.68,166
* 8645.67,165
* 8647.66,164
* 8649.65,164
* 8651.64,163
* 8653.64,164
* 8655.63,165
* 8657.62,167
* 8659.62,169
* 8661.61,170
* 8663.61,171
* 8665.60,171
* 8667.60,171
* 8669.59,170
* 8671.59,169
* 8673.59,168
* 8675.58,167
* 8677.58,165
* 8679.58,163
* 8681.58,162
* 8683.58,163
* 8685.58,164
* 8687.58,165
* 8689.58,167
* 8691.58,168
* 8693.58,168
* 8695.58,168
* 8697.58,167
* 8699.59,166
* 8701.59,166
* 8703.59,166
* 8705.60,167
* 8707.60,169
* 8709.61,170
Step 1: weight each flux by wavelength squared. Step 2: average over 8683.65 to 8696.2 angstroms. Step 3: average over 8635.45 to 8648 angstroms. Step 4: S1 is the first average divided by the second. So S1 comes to 1.02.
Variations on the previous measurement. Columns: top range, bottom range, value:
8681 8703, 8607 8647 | 1.02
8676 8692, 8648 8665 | 0.99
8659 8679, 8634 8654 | 1.03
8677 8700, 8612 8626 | 1.03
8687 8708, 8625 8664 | 1.02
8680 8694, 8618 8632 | 1.02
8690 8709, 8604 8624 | 1.05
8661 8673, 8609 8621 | 1.06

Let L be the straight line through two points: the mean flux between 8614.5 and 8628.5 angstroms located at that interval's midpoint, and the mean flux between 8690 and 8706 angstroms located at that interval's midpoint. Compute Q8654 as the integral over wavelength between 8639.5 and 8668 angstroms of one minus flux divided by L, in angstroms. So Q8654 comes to -0.2 angstroms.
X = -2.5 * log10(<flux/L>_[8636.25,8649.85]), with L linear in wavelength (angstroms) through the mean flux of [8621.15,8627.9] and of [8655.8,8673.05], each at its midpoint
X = 0.01 mag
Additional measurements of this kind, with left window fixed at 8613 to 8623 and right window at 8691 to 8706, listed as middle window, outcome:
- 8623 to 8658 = -0.007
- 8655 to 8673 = -0.026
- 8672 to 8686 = 0.008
